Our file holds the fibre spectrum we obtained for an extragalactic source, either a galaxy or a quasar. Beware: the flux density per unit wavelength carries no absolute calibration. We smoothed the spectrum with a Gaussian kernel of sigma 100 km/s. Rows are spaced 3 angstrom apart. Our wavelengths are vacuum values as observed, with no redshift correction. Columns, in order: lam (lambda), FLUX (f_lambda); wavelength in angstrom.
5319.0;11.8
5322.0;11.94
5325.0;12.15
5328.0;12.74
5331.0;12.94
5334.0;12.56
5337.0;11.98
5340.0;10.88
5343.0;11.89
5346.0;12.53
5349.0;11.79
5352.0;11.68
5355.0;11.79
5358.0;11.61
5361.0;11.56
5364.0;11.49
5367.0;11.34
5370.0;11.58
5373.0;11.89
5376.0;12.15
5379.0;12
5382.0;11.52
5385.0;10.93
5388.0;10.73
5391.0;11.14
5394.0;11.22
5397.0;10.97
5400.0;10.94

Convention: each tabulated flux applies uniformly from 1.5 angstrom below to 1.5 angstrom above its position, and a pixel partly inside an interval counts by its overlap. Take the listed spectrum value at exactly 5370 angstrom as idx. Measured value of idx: 11.58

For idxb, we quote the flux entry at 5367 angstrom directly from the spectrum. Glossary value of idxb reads 11.34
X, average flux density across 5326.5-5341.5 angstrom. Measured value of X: 12.2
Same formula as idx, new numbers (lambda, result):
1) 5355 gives 11.79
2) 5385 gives 10.93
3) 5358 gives 11.61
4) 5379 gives 12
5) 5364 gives 11.49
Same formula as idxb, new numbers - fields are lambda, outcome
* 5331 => 12.94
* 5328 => 12.74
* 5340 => 10.88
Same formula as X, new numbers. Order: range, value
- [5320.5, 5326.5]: 12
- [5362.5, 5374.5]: 11.6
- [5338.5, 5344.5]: 11.4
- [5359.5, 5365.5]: 11.5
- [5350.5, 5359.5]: 11.7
